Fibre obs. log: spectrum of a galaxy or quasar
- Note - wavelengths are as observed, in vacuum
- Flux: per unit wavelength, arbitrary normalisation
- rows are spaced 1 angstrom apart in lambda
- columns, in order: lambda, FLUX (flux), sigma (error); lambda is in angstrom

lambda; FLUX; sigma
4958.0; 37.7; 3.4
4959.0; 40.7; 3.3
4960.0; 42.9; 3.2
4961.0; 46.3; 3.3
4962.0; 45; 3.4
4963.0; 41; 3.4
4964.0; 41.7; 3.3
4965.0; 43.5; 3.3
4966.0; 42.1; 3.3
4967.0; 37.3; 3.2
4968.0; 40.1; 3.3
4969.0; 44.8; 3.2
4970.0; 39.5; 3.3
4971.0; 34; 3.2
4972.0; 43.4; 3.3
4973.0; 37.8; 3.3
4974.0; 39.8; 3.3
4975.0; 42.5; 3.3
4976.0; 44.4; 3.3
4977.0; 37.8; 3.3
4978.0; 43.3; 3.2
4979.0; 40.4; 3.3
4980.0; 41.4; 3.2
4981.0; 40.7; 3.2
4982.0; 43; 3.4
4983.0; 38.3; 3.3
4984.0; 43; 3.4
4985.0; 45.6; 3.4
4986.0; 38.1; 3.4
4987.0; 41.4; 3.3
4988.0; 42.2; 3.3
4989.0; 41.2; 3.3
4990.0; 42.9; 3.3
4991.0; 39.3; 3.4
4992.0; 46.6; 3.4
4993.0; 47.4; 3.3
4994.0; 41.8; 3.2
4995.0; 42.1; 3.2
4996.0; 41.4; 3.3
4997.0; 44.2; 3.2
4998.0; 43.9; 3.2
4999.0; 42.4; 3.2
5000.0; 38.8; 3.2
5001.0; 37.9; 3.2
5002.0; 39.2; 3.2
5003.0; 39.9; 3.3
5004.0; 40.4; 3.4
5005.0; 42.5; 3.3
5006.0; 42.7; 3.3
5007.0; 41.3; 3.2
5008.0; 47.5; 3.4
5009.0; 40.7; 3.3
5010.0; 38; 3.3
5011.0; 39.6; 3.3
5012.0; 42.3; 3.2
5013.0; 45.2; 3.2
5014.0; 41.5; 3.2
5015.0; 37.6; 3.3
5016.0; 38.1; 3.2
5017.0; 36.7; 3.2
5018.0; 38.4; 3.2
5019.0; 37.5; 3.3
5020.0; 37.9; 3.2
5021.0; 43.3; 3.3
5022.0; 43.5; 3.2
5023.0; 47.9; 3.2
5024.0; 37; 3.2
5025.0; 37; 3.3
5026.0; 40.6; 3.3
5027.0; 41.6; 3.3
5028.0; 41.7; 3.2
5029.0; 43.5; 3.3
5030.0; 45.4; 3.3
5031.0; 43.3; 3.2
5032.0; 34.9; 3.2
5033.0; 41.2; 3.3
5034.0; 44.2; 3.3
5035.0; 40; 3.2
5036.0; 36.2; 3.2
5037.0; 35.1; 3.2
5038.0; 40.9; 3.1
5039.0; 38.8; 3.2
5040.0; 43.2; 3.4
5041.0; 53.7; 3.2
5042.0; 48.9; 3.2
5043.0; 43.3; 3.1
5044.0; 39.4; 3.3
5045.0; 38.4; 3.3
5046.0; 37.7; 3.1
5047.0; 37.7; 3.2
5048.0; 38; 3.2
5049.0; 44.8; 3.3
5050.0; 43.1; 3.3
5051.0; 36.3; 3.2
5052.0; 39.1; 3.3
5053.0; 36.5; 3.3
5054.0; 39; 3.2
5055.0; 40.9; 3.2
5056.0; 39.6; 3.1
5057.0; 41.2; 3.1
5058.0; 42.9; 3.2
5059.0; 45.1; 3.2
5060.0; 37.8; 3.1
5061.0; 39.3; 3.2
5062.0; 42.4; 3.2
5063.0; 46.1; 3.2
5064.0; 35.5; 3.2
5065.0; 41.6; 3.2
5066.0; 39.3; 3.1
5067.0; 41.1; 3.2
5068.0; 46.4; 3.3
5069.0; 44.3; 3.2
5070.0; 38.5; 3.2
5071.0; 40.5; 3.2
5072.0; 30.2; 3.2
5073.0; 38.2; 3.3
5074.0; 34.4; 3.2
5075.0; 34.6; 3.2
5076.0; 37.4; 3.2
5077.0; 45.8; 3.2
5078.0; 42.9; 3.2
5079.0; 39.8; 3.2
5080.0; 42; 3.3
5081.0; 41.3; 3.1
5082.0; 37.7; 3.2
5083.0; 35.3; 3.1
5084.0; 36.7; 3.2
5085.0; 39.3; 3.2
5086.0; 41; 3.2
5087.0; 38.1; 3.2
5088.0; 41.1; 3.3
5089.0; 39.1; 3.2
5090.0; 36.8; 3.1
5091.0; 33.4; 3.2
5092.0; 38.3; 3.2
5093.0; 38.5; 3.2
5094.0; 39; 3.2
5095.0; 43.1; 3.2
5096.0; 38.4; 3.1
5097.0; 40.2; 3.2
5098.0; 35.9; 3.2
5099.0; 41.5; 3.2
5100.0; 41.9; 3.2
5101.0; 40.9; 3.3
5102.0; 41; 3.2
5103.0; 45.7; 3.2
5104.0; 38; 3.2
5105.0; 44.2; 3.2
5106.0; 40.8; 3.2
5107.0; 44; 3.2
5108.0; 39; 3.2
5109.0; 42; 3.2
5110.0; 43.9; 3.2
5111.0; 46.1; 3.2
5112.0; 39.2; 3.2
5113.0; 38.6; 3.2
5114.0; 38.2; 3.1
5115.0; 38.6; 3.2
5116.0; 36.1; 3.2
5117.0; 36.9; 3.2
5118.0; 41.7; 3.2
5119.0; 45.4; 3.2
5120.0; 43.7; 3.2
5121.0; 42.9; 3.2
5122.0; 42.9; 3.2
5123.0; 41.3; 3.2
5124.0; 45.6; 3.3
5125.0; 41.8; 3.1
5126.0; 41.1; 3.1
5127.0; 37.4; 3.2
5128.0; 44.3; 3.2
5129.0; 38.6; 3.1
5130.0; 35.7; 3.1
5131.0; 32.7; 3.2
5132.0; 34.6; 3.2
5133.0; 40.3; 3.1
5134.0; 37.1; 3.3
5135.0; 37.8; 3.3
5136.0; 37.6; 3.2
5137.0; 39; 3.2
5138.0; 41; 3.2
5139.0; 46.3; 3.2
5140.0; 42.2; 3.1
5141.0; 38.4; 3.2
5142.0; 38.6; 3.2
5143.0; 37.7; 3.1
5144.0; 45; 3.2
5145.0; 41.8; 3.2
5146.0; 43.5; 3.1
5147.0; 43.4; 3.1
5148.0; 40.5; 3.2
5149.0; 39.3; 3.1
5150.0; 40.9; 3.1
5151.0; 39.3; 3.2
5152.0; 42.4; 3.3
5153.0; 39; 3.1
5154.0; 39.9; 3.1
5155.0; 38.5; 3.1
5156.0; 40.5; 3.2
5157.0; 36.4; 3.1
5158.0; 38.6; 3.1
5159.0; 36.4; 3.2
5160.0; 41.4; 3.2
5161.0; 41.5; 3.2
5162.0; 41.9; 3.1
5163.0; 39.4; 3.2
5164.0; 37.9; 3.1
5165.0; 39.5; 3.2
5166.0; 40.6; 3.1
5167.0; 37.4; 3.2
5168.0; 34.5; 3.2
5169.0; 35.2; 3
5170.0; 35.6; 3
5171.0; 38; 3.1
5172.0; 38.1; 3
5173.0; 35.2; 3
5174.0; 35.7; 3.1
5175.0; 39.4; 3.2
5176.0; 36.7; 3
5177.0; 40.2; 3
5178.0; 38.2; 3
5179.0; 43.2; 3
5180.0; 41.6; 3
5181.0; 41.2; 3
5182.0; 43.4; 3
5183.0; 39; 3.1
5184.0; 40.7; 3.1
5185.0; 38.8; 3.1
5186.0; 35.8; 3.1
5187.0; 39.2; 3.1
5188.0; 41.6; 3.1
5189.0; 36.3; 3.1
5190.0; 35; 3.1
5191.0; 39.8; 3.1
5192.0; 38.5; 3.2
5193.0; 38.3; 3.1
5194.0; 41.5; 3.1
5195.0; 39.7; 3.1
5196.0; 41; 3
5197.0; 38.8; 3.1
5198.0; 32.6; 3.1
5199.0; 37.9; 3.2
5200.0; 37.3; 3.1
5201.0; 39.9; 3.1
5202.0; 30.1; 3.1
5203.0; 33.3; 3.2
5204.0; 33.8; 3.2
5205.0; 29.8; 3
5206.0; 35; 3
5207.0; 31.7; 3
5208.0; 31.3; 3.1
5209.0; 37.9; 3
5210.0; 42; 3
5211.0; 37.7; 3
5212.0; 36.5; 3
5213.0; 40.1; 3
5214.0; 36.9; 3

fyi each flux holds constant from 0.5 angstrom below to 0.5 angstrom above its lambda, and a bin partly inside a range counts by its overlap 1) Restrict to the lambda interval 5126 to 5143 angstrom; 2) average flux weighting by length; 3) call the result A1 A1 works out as 38.9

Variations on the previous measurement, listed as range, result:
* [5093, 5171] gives 40.1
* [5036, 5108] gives 40.1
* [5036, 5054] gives 40.7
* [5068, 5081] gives 39.4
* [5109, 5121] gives 40.9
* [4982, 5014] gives 41.9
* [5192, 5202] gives 38.1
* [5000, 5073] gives 40.7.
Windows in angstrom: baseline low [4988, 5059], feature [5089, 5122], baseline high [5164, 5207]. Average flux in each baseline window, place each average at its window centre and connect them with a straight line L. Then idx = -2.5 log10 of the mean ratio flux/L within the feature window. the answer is -0.03 mag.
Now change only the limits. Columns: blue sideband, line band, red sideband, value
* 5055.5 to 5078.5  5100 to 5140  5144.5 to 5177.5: -0.03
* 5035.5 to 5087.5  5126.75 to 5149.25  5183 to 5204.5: -0.03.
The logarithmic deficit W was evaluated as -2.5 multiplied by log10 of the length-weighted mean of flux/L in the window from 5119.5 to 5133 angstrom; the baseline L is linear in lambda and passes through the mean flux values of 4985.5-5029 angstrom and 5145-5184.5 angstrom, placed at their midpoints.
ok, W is -0.01 mag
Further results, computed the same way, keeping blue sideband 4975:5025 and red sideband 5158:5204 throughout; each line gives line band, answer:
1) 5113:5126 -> -0.048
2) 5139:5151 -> -0.061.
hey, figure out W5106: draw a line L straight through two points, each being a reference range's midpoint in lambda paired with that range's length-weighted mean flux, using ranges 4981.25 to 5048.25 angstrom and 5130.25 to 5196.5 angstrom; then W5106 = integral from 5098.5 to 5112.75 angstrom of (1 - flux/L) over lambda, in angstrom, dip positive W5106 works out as -0.7 angstrom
